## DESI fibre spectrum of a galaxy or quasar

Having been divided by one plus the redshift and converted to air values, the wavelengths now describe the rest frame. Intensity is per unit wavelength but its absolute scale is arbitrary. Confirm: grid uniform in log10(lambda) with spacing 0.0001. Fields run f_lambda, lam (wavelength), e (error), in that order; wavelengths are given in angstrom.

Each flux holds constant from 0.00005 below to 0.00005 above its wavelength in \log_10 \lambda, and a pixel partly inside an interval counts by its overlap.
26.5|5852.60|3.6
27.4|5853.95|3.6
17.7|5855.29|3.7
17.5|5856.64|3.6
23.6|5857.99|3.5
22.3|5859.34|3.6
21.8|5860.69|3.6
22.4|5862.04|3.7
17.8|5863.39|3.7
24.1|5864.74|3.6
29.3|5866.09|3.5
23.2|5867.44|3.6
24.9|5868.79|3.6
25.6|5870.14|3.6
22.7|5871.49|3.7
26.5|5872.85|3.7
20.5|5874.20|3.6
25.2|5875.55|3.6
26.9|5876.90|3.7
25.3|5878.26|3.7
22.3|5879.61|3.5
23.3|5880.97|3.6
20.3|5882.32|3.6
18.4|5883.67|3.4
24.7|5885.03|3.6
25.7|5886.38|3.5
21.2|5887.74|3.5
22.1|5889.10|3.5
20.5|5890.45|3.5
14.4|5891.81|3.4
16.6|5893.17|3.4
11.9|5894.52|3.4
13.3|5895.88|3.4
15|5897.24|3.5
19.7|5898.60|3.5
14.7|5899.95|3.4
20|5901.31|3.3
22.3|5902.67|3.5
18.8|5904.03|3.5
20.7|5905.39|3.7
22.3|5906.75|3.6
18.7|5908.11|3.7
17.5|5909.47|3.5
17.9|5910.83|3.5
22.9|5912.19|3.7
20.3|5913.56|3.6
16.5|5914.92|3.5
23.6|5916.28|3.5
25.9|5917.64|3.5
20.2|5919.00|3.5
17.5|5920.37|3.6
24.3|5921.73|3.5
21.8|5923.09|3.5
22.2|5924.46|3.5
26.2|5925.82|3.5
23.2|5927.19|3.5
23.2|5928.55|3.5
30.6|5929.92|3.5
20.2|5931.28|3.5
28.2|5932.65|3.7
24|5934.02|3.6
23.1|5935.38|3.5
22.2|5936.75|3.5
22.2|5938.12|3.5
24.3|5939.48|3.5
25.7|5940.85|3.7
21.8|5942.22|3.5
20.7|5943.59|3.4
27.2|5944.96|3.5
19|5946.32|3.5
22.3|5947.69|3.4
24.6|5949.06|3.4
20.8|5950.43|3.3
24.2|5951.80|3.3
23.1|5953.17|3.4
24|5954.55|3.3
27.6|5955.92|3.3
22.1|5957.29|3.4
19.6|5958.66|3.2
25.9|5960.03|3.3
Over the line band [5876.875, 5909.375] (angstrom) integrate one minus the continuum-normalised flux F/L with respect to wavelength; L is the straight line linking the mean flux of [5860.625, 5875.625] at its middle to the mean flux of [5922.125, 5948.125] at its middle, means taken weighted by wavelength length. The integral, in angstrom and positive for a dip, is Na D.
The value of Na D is 5.33 angstrom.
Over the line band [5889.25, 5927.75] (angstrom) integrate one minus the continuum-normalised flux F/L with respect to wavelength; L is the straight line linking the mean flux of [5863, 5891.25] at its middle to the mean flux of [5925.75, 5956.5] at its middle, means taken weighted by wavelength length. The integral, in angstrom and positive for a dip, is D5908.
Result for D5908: 6.45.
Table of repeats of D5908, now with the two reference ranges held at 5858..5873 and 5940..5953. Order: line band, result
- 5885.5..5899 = 3.0 angstrom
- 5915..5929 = 0.4 angstrom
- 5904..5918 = 1.7 angstrom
